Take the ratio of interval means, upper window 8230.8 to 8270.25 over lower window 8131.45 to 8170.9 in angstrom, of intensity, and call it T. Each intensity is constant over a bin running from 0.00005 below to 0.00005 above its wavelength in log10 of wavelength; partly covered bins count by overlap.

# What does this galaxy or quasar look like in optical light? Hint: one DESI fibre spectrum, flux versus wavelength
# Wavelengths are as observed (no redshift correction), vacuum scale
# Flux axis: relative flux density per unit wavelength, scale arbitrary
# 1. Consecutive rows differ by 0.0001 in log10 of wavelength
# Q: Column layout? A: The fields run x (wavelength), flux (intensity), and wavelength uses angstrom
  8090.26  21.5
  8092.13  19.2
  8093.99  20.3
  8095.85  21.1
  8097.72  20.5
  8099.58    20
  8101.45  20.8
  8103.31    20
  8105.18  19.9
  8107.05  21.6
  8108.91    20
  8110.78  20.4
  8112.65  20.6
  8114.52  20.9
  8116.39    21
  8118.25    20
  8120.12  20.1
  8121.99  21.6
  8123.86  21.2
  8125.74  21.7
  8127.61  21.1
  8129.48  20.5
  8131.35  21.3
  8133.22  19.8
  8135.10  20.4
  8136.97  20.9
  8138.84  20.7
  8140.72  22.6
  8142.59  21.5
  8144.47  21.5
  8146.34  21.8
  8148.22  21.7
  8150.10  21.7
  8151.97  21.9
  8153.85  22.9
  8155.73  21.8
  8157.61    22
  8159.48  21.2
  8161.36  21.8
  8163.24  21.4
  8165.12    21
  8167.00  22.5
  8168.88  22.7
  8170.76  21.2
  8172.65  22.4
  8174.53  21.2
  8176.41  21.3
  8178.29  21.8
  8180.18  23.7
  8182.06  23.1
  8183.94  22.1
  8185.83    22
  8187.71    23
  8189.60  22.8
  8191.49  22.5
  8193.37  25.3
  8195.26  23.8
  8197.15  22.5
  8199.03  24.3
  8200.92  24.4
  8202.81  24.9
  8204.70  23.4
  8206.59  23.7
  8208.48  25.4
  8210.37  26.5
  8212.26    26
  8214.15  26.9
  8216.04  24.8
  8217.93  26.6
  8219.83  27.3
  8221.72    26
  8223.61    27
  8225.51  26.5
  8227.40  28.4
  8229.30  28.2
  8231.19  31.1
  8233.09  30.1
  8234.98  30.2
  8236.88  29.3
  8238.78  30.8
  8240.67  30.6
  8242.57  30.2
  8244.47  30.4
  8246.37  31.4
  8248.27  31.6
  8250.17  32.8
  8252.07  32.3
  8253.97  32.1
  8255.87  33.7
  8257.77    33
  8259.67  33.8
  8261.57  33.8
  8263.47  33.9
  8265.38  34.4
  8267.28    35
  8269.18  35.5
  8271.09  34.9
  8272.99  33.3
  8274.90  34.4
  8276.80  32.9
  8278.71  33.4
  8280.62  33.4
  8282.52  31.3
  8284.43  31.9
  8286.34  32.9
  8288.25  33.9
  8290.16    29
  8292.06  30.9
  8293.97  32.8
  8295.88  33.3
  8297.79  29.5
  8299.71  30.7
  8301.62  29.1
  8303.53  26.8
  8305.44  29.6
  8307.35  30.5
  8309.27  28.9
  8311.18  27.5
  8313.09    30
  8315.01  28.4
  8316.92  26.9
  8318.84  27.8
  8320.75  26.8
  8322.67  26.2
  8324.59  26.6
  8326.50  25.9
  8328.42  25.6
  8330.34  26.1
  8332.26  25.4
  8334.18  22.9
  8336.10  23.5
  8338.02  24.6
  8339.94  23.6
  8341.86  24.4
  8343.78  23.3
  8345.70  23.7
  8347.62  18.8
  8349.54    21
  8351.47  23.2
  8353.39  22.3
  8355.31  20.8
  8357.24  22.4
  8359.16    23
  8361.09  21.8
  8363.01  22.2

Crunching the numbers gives 1.5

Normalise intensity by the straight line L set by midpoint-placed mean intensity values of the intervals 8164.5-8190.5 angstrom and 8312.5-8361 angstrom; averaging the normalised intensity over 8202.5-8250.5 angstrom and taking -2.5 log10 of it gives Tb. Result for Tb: -0.22 mag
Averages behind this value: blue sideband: 22.2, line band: 28.1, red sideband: 24.4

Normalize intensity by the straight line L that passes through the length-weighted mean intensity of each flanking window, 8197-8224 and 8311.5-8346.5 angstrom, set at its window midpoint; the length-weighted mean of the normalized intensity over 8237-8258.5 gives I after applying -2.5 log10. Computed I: -0.23 mag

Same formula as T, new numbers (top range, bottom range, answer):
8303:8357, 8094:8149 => 1.21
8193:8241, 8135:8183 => 1.22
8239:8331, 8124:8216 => 1.37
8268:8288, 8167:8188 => 1.50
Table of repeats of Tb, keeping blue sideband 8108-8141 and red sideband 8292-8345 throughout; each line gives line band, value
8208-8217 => -0.10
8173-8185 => 0.02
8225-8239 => -0.20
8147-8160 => -0.01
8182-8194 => 0.00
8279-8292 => -0.22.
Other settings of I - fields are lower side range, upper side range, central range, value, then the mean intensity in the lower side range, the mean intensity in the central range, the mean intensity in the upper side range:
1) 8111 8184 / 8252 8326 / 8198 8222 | 0.02 mag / 21.5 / 25.4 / 31.3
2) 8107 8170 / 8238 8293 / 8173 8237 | 0.09 mag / 21.3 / 25.1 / 32.7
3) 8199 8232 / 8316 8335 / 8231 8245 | -0.16 mag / 26.2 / 30.3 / 26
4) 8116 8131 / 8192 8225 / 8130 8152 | 0.03 mag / 20.9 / 21.3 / 25.2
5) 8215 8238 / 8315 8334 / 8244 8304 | -0.19 mag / 28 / 32.5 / 26.3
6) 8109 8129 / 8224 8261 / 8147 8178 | 0.12 mag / 20.8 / 21.8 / 30.8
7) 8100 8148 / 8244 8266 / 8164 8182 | 0.15 mag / 20.9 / 22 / 32.8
